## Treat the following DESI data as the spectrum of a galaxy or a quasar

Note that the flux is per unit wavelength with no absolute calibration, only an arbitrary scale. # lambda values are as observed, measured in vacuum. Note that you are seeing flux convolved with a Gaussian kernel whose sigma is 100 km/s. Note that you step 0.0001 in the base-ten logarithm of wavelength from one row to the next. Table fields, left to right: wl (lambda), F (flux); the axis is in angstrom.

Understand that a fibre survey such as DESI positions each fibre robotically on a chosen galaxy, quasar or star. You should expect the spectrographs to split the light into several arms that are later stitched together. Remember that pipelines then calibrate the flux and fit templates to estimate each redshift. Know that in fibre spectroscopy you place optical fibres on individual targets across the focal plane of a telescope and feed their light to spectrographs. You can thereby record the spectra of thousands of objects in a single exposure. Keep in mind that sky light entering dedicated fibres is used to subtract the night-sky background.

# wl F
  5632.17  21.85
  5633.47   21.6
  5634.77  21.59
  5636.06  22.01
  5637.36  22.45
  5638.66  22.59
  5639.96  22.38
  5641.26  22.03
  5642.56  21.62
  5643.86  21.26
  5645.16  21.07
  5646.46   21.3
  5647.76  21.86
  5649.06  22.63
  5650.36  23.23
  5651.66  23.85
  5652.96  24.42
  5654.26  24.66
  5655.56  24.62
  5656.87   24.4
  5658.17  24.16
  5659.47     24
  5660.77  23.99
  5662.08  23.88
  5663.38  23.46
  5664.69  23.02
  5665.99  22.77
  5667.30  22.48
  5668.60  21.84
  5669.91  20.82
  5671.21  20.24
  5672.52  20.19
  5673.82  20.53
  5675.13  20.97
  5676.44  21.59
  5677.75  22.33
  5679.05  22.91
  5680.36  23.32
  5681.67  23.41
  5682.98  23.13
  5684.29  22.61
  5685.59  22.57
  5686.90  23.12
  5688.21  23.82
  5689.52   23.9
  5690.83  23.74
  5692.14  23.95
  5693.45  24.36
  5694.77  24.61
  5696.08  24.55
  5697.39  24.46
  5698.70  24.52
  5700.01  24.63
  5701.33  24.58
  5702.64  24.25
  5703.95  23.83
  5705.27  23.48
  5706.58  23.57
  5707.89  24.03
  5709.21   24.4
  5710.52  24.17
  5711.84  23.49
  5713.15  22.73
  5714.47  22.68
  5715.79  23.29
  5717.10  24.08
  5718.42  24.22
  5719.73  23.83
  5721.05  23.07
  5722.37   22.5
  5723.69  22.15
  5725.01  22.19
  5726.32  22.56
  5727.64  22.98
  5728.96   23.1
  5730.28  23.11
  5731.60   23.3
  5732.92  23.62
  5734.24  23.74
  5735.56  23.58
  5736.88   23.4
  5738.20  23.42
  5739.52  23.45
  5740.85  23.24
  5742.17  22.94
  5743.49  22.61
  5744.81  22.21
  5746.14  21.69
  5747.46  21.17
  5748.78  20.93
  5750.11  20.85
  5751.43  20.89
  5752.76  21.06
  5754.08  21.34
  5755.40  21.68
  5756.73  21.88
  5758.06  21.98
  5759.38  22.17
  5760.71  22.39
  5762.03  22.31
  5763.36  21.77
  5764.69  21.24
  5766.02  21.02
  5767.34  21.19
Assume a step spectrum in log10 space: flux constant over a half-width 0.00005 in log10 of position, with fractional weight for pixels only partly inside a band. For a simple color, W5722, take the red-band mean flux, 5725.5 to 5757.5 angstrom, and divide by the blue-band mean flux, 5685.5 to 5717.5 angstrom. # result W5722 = 0.9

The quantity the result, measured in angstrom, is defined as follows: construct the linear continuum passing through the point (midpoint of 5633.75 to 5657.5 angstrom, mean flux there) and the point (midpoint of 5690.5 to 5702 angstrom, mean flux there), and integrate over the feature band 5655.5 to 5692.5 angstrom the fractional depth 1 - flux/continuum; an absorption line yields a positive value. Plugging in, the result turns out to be 1.30 angstrom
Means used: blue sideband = 22.6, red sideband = 24.4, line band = 22.8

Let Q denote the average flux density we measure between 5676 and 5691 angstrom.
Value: 23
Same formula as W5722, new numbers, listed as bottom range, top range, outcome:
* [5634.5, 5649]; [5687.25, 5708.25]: 1.10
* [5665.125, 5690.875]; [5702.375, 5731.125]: 1.05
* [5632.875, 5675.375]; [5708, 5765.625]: 1.01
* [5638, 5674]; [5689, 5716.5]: 1.06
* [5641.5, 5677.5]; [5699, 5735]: 1.04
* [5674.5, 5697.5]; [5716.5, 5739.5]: 1.00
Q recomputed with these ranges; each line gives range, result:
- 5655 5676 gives 22.6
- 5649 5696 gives 23.1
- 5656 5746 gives 23.2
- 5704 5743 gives 23.3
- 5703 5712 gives 23.9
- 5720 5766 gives 22.4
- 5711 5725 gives 23.2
